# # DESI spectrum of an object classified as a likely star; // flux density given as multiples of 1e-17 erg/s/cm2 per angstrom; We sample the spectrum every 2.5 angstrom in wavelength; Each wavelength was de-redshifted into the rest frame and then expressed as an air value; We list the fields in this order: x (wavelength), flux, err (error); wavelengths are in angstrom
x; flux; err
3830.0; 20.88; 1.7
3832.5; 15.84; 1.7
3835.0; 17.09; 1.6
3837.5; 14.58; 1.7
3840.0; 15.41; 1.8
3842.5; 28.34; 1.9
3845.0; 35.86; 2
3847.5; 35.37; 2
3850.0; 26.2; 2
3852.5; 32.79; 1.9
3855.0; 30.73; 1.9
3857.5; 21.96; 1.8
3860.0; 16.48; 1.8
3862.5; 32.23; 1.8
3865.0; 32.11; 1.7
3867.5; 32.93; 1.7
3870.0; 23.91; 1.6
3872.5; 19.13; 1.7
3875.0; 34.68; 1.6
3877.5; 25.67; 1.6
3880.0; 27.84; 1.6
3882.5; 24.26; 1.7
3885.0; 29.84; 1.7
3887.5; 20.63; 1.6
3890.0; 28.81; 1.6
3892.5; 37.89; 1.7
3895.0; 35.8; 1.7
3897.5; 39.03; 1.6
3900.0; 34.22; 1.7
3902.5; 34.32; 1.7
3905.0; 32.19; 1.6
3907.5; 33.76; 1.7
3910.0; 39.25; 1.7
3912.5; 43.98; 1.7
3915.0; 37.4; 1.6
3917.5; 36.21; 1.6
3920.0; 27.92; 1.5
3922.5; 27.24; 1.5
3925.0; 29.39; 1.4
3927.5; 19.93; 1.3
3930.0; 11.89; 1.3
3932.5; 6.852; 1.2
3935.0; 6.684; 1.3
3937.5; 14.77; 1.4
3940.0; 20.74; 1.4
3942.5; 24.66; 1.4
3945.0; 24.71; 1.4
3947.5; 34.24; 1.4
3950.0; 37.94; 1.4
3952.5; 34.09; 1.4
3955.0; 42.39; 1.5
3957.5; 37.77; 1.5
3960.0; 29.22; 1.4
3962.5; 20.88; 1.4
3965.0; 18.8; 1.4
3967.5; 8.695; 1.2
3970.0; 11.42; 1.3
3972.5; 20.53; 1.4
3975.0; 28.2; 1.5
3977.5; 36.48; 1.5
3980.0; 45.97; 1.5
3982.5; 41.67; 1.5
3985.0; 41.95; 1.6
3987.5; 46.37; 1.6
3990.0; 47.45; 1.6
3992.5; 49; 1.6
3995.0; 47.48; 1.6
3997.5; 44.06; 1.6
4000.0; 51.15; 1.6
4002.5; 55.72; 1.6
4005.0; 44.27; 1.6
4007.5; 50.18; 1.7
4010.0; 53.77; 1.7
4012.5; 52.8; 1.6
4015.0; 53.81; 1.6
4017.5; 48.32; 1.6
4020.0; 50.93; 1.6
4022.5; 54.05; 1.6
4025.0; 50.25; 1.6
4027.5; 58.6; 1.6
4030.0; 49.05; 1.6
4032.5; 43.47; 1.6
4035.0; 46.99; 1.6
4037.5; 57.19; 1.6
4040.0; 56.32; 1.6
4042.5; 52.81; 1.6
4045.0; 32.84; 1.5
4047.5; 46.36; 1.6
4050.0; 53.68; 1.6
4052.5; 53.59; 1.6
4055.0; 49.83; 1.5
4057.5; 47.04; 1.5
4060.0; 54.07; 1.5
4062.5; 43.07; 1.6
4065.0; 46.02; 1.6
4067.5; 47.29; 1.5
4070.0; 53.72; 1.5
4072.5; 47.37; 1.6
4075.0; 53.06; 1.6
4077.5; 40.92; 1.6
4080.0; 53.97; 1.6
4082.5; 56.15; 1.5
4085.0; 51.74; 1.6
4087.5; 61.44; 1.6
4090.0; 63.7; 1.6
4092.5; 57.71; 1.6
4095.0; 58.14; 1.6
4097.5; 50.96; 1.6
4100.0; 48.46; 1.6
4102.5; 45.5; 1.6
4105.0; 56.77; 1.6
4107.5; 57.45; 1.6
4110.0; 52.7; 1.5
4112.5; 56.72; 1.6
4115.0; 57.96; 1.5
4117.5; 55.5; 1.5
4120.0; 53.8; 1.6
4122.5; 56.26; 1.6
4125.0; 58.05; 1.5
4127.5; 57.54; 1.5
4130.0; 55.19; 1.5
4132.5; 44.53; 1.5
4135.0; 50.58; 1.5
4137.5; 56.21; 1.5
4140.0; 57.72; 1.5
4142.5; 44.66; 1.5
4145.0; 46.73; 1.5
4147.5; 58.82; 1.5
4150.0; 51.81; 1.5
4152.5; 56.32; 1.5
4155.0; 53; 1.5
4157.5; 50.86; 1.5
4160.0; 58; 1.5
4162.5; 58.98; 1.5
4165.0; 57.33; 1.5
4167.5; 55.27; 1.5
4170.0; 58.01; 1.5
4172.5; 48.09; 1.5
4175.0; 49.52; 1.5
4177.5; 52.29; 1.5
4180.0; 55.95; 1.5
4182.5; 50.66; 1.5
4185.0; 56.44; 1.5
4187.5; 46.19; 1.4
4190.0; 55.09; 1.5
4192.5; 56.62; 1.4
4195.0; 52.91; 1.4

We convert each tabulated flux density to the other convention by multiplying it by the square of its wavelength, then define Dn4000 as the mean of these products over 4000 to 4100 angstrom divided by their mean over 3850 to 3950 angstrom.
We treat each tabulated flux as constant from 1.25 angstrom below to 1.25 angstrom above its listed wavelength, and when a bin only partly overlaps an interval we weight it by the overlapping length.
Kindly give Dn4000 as 1.98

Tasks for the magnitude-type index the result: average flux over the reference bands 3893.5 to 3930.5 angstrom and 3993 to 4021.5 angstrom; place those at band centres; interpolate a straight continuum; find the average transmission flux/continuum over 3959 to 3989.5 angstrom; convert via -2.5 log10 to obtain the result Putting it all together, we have 0.44 mag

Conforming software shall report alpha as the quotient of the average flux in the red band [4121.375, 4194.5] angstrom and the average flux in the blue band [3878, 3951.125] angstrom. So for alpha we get 1.90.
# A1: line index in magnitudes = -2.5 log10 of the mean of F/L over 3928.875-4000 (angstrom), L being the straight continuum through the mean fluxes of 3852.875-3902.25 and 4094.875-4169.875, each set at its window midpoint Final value 0.25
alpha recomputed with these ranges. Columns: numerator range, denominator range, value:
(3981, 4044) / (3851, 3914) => 1.63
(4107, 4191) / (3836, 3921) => 1.80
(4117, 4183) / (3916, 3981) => 2.13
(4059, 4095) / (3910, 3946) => 2.16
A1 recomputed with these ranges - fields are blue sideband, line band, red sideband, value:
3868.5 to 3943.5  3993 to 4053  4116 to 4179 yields -0.241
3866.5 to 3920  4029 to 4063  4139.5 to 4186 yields -0.115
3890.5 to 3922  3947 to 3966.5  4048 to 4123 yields 0.267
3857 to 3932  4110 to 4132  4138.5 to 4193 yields -0.128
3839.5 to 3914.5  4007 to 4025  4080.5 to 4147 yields -0.169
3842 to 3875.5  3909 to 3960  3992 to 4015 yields 0.384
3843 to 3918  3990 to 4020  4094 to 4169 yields -0.176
